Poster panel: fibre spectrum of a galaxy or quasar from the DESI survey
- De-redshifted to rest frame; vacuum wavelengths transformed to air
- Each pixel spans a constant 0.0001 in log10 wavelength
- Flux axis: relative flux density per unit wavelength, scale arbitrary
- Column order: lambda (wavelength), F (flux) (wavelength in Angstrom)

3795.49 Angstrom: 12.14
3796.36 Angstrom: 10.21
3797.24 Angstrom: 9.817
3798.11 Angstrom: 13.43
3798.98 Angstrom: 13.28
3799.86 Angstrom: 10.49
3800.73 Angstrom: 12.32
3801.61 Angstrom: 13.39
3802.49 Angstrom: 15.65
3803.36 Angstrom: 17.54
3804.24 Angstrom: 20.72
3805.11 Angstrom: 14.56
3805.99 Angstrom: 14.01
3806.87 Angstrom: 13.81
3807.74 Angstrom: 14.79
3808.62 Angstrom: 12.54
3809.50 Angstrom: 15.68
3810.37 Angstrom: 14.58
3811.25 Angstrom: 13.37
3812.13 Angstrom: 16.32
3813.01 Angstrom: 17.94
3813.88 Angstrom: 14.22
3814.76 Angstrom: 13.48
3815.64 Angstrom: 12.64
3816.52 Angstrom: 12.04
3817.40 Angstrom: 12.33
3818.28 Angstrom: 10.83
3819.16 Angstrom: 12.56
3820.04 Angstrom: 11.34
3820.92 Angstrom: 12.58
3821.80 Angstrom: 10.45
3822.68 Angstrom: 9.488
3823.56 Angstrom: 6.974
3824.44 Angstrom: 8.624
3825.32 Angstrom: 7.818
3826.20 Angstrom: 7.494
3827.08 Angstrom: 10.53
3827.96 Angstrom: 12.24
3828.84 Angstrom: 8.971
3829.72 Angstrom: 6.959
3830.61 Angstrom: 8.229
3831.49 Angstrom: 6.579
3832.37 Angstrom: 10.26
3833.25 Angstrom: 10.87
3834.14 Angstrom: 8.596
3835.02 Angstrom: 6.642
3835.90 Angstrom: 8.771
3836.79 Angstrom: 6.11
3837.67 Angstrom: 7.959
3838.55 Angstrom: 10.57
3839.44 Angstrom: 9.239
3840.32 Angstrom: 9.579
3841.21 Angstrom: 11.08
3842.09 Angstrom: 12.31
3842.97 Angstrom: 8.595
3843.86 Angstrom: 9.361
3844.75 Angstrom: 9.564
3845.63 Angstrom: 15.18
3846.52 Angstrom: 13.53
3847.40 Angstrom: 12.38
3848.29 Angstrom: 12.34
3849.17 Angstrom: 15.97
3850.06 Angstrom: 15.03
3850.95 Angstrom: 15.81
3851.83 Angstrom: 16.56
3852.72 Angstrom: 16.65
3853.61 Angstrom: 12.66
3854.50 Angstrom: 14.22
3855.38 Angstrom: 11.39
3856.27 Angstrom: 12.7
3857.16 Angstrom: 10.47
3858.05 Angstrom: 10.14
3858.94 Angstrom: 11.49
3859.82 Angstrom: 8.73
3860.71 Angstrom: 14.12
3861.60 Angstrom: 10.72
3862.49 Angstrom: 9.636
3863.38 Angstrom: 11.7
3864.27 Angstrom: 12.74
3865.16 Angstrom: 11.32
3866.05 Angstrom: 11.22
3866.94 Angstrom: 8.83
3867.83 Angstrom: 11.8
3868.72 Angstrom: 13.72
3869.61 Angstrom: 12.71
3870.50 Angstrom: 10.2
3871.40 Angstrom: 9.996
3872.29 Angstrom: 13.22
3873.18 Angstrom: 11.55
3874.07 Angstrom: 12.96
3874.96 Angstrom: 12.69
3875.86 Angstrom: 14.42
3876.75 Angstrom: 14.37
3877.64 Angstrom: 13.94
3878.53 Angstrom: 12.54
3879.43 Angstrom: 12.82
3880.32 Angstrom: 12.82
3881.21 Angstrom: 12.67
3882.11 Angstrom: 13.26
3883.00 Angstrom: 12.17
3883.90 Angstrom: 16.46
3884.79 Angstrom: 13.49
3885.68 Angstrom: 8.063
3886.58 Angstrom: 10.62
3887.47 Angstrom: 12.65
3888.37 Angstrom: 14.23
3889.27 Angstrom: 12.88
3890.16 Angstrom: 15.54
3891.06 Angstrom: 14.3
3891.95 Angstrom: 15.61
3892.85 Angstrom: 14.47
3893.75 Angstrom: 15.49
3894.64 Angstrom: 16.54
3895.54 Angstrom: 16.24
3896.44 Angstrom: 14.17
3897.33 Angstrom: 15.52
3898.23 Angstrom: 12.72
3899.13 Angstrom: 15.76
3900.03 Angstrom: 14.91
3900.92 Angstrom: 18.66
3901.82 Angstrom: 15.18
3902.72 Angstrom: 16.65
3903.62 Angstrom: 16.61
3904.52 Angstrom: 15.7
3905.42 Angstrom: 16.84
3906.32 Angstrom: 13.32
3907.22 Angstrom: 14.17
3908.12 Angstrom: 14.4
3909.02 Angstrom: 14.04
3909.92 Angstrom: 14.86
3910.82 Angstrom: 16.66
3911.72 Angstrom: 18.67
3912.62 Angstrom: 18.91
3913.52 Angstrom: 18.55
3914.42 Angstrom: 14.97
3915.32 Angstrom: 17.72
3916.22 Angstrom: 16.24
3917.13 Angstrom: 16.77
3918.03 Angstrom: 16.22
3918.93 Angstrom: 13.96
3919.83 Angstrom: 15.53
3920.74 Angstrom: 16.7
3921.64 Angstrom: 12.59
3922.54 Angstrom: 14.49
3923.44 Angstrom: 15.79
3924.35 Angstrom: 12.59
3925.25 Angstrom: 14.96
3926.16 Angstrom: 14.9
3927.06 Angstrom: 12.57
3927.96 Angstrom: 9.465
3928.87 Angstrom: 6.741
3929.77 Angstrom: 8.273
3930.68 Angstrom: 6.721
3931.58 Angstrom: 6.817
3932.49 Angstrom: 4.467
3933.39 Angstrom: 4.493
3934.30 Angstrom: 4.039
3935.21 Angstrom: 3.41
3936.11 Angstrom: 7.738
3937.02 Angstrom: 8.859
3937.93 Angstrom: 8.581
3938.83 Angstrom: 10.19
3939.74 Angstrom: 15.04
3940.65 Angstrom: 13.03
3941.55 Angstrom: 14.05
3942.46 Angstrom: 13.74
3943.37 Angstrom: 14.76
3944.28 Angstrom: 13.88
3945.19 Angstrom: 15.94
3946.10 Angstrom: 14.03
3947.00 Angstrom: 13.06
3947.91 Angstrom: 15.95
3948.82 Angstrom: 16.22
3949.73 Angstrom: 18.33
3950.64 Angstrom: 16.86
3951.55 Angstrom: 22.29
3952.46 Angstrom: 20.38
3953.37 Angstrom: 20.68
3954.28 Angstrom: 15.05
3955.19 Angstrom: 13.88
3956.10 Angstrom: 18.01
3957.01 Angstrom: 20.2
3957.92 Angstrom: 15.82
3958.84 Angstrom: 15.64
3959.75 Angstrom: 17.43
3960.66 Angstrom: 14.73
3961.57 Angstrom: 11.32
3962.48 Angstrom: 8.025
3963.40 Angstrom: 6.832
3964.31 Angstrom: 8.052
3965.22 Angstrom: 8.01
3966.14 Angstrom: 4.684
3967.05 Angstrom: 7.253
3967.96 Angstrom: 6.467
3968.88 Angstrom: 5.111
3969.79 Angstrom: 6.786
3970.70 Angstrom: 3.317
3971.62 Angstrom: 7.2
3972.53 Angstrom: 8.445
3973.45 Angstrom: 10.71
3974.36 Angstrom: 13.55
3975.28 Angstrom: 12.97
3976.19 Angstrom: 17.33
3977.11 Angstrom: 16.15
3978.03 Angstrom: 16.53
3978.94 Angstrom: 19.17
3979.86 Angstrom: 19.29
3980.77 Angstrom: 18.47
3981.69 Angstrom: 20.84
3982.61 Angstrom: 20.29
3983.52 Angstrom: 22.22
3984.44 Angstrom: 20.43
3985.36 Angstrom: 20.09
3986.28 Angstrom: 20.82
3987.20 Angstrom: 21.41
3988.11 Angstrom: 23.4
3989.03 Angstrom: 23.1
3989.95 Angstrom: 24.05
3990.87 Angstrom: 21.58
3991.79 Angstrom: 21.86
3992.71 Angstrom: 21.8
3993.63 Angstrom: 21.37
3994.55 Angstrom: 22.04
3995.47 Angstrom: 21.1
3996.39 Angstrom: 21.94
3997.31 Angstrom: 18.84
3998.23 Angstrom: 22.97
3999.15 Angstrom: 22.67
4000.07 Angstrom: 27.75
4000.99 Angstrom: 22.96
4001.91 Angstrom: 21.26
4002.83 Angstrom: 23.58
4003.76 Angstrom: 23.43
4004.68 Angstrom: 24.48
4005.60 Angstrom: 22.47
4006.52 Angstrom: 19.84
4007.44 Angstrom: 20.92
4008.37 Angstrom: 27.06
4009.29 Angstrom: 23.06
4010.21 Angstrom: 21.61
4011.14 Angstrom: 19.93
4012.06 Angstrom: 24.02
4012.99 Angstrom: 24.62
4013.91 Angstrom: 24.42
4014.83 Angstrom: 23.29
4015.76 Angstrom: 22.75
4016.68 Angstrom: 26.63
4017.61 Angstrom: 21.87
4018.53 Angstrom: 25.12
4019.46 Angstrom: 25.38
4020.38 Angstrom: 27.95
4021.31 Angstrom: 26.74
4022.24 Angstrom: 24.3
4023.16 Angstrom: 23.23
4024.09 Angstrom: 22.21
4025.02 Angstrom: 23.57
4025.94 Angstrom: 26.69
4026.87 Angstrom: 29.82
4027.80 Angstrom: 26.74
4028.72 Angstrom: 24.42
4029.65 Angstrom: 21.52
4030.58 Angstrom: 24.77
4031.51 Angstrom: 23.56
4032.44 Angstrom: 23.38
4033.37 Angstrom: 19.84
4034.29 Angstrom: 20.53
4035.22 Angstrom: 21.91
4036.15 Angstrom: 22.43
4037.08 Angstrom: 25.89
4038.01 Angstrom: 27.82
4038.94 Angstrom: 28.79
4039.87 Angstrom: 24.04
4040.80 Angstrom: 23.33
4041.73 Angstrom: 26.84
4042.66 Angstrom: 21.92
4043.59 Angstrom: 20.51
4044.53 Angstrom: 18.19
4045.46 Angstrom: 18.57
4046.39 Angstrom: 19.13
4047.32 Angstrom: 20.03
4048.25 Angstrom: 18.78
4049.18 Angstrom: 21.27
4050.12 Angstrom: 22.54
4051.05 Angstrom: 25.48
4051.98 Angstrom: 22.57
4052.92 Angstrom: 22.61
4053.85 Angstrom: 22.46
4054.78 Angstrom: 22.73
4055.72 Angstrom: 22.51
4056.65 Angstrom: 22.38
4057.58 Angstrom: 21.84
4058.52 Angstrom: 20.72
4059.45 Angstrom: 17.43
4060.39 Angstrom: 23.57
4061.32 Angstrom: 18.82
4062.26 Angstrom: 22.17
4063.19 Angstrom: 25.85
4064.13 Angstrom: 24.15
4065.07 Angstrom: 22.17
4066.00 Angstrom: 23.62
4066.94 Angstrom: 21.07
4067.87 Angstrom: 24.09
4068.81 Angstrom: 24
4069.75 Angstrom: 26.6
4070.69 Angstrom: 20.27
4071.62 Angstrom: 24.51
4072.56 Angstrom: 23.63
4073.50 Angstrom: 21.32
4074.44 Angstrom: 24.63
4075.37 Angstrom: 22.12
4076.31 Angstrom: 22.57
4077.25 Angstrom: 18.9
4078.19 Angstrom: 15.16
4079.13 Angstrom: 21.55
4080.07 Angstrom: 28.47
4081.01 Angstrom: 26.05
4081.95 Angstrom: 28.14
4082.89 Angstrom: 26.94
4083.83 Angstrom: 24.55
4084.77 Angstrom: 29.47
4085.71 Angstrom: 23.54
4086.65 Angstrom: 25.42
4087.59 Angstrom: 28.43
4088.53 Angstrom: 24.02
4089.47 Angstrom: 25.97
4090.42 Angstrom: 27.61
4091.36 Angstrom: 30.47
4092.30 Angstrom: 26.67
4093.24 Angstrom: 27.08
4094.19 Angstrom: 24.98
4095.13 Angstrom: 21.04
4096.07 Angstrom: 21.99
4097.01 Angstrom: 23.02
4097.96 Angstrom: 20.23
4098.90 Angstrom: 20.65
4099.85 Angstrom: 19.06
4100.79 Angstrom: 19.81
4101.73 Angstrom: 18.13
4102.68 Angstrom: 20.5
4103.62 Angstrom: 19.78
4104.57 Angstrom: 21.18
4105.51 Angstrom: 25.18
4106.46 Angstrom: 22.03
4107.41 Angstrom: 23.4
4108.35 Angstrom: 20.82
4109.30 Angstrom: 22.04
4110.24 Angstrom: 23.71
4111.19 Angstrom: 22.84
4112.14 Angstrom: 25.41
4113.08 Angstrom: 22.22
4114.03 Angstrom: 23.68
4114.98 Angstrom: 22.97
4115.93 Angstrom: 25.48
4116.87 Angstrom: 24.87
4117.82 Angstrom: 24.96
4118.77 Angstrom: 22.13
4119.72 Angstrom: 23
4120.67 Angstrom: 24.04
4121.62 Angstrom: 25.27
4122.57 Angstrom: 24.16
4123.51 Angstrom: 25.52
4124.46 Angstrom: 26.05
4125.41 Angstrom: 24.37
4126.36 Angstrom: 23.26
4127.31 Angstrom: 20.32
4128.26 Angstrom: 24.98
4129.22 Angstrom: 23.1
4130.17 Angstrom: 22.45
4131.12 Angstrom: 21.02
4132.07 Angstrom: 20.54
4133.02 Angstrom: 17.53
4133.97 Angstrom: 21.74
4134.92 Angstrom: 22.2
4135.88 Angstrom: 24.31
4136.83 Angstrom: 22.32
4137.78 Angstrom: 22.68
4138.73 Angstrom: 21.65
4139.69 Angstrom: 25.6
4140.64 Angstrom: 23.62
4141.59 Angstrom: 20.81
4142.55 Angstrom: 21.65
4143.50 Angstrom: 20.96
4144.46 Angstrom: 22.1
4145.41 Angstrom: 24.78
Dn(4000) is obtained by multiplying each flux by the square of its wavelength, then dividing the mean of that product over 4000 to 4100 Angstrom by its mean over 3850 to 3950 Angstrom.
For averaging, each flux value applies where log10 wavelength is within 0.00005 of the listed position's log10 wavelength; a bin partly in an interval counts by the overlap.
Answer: 1.9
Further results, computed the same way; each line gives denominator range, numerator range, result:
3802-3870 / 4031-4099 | 2.21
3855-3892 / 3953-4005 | 1.45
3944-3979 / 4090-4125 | 1.90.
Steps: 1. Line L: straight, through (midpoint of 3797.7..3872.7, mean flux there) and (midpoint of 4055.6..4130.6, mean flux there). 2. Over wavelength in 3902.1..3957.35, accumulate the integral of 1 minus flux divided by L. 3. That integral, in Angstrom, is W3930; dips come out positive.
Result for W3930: 7.2 Angstrom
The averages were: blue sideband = 11.8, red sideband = 23.3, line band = 13.9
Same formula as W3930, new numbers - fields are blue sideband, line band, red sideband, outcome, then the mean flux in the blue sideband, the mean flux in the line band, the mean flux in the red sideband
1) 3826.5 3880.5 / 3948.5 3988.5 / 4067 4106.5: 6.1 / 11.4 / 14.8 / 23.6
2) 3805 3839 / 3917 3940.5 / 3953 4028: 7.7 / 11.1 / 10.8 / 19.1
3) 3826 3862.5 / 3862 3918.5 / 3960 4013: -3.7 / 11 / 14.1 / 17.7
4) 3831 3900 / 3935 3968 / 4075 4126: 6.2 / 12.3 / 13.4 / 23.7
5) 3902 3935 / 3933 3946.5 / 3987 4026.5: 4.4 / 13.4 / 10.8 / 23.3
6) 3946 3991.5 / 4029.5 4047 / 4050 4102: -2.0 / 15.3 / 22.8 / 23.3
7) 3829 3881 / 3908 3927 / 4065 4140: -1.6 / 11.5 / 15.7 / 23.3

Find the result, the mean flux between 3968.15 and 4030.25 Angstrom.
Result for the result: 20.9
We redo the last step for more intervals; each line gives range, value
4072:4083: 23.2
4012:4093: 23.6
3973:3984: 17.3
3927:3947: 9.88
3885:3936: 13.6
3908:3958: 13.8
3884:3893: 13.3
